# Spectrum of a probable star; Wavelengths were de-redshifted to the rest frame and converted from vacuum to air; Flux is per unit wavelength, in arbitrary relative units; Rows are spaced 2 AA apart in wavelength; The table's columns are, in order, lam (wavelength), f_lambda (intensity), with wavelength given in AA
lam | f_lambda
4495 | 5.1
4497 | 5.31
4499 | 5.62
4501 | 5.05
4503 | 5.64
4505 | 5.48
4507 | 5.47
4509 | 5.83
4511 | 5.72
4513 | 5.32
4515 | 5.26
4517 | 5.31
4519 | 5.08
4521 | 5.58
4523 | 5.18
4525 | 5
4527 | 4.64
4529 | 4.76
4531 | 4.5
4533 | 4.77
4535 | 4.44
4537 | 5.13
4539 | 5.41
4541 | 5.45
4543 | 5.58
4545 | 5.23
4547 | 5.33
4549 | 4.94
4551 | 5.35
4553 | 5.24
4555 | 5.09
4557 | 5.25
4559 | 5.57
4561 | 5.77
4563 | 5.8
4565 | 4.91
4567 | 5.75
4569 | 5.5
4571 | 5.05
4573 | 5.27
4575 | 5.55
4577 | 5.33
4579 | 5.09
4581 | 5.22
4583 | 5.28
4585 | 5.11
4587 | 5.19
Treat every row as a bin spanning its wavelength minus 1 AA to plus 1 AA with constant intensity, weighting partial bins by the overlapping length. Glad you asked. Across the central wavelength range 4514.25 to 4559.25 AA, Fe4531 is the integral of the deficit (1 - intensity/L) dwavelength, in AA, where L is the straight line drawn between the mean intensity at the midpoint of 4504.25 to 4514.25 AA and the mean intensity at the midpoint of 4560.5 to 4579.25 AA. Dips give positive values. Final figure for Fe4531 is 3.0 AA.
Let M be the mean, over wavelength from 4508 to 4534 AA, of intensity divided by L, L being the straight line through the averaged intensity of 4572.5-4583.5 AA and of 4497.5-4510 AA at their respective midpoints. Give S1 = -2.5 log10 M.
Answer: 0.06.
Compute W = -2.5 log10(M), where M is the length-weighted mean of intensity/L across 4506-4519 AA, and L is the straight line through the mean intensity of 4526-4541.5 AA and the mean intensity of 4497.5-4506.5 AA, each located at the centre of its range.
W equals -0.04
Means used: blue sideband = 5.44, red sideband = 4.87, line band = 5.45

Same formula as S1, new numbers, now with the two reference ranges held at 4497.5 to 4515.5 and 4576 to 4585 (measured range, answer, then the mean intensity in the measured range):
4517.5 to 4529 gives 0.07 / 5.08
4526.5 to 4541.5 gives 0.11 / 4.88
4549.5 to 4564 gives -0.02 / 5.42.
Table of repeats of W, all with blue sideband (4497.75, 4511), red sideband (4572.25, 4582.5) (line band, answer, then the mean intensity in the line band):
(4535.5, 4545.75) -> 0.019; 5.32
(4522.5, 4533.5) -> 0.140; 4.79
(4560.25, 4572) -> -0.026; 5.46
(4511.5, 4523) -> 0.034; 5.32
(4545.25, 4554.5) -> 0.035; 5.21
